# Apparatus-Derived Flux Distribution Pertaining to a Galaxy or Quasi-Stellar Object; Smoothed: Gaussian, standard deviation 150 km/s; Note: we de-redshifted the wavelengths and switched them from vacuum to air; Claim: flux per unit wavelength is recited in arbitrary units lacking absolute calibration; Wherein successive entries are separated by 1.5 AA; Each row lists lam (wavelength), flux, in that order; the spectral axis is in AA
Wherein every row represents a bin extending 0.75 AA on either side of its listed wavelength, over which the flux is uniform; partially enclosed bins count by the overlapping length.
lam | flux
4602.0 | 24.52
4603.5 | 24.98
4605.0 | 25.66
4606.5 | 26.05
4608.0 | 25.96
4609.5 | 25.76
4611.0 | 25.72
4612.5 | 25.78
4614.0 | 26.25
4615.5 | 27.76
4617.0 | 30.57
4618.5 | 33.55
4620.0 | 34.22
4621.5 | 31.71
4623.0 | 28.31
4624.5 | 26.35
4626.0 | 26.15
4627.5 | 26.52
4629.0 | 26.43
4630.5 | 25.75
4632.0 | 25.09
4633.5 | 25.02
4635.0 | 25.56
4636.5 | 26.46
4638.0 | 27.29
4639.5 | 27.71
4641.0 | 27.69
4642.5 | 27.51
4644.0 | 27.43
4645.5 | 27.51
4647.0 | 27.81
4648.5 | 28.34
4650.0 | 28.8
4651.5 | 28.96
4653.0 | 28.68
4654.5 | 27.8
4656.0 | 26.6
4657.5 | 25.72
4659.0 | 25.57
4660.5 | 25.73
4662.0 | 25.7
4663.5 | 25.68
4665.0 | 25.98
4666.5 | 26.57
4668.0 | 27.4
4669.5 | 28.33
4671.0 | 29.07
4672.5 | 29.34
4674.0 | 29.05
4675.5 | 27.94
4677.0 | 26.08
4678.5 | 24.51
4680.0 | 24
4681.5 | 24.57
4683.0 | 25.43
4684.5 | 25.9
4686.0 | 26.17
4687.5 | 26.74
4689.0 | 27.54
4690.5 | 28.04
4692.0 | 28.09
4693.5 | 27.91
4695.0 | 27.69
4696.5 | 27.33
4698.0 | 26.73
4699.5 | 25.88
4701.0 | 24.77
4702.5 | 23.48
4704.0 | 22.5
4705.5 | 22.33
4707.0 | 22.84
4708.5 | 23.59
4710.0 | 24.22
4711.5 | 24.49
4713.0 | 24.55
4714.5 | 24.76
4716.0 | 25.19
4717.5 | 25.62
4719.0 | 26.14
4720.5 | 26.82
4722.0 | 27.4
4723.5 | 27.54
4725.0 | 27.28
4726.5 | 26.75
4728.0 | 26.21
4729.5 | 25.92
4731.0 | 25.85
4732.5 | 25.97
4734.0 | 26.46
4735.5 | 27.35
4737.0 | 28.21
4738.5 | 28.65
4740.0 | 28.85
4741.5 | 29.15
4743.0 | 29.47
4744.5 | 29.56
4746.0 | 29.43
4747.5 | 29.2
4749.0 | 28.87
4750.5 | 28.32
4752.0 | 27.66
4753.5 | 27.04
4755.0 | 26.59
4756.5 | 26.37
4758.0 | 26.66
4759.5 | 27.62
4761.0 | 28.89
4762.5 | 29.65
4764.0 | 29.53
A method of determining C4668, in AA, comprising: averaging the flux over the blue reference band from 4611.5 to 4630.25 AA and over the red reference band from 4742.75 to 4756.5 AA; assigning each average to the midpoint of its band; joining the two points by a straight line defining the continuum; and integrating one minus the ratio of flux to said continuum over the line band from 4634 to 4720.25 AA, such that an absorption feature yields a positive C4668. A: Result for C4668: 6.24 AA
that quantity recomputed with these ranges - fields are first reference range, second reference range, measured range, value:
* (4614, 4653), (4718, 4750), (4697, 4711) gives 1.8 AA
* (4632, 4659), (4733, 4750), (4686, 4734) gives 4.0 AA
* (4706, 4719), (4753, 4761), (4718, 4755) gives -2.5 AA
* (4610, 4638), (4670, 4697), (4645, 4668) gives 0.2 AA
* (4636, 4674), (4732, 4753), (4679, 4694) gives 0.7 AA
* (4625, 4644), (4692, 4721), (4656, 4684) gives -0.7 AA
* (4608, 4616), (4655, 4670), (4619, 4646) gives -1.2 AA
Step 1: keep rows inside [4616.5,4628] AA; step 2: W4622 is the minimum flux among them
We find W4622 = 26.15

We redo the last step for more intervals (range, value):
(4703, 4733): 22.33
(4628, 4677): 25.02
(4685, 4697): 26.17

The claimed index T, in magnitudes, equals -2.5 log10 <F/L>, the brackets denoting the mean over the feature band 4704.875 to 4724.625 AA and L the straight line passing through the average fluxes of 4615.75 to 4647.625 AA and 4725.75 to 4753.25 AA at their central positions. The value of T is 0.113 mag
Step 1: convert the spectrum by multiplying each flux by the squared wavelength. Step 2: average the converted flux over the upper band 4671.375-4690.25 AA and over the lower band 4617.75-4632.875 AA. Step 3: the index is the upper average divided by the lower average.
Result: 0.96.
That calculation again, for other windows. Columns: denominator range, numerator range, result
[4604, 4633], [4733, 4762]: 1.08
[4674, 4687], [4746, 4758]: 1.11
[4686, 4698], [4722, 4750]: 1.03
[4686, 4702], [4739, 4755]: 1.09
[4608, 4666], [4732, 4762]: 1.08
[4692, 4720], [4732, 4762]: 1.14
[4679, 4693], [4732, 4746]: 1.10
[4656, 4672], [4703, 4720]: 0.93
